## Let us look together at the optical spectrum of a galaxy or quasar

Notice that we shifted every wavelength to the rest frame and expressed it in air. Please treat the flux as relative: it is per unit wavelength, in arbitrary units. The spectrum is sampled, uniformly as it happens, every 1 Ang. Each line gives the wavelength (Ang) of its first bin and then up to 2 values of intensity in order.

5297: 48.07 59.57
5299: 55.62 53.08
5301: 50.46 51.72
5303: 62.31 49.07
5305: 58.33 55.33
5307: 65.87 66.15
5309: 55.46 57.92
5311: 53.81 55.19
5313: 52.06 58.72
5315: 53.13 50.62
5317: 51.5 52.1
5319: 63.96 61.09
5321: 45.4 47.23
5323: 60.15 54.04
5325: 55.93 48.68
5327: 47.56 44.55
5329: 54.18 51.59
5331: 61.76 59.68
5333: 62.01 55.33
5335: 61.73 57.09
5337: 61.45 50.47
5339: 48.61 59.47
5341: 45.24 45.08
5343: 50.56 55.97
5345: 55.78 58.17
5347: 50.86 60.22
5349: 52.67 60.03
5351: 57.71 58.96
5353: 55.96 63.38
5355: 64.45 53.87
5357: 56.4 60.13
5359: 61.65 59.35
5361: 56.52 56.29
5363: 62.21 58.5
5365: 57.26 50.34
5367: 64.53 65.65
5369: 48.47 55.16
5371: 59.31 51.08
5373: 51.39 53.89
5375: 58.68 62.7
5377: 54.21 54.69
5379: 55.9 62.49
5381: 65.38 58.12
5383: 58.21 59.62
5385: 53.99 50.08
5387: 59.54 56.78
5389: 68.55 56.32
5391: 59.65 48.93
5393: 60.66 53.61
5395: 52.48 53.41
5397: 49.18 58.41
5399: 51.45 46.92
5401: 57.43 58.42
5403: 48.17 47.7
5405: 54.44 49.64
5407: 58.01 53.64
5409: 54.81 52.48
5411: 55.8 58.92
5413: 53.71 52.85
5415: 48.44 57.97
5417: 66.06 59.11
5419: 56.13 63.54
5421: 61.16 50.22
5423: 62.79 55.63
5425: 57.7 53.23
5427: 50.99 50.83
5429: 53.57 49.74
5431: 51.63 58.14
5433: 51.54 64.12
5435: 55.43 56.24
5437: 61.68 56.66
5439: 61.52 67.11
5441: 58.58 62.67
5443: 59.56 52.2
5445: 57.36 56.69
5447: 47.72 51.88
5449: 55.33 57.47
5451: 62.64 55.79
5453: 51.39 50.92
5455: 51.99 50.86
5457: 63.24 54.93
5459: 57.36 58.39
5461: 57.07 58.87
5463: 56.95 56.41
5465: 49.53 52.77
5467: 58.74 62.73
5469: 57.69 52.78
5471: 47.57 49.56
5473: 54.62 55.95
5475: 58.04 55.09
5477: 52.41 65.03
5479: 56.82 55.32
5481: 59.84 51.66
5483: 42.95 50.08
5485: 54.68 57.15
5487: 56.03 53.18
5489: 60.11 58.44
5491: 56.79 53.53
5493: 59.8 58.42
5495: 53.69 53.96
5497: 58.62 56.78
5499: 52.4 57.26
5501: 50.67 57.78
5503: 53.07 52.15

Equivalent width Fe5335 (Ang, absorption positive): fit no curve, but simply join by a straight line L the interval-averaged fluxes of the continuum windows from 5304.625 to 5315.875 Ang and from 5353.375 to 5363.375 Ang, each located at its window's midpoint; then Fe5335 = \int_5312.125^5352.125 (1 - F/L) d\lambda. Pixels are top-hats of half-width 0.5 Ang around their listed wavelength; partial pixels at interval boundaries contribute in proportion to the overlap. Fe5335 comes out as 2.5 Ang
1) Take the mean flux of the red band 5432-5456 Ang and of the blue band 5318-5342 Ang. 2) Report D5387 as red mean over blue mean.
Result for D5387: 1.0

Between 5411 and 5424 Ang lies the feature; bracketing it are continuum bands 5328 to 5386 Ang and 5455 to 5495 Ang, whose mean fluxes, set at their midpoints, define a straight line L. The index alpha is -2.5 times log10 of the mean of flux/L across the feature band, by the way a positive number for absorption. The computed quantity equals -0.02 mag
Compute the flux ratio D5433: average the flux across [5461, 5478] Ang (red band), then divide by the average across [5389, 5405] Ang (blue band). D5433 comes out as 1.0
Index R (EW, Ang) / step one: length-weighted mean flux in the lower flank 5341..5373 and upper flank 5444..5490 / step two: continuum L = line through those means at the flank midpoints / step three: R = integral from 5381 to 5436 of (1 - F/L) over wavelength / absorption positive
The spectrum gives 0.5 Ang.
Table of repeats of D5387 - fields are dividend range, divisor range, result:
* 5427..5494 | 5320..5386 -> 0.99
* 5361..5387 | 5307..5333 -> 1.04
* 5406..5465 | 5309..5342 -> 1.04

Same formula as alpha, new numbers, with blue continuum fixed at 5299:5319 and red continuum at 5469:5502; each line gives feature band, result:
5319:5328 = 0.06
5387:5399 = -0.01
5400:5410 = 0.04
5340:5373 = -0.02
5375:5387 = -0.05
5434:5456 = -0.03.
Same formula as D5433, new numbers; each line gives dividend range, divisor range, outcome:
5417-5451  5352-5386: 0.98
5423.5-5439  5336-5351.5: 1.02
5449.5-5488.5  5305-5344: 1.01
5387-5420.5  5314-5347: 1.02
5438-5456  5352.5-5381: 0.98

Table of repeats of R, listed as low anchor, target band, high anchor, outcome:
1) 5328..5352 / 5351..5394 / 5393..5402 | -2.7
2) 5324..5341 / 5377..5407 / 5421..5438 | -0.2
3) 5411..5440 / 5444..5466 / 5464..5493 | 0.2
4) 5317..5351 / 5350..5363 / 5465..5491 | -1.0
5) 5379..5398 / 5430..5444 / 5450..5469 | -0.4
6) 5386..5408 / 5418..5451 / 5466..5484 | -1.2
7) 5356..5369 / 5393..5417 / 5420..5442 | 1.5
